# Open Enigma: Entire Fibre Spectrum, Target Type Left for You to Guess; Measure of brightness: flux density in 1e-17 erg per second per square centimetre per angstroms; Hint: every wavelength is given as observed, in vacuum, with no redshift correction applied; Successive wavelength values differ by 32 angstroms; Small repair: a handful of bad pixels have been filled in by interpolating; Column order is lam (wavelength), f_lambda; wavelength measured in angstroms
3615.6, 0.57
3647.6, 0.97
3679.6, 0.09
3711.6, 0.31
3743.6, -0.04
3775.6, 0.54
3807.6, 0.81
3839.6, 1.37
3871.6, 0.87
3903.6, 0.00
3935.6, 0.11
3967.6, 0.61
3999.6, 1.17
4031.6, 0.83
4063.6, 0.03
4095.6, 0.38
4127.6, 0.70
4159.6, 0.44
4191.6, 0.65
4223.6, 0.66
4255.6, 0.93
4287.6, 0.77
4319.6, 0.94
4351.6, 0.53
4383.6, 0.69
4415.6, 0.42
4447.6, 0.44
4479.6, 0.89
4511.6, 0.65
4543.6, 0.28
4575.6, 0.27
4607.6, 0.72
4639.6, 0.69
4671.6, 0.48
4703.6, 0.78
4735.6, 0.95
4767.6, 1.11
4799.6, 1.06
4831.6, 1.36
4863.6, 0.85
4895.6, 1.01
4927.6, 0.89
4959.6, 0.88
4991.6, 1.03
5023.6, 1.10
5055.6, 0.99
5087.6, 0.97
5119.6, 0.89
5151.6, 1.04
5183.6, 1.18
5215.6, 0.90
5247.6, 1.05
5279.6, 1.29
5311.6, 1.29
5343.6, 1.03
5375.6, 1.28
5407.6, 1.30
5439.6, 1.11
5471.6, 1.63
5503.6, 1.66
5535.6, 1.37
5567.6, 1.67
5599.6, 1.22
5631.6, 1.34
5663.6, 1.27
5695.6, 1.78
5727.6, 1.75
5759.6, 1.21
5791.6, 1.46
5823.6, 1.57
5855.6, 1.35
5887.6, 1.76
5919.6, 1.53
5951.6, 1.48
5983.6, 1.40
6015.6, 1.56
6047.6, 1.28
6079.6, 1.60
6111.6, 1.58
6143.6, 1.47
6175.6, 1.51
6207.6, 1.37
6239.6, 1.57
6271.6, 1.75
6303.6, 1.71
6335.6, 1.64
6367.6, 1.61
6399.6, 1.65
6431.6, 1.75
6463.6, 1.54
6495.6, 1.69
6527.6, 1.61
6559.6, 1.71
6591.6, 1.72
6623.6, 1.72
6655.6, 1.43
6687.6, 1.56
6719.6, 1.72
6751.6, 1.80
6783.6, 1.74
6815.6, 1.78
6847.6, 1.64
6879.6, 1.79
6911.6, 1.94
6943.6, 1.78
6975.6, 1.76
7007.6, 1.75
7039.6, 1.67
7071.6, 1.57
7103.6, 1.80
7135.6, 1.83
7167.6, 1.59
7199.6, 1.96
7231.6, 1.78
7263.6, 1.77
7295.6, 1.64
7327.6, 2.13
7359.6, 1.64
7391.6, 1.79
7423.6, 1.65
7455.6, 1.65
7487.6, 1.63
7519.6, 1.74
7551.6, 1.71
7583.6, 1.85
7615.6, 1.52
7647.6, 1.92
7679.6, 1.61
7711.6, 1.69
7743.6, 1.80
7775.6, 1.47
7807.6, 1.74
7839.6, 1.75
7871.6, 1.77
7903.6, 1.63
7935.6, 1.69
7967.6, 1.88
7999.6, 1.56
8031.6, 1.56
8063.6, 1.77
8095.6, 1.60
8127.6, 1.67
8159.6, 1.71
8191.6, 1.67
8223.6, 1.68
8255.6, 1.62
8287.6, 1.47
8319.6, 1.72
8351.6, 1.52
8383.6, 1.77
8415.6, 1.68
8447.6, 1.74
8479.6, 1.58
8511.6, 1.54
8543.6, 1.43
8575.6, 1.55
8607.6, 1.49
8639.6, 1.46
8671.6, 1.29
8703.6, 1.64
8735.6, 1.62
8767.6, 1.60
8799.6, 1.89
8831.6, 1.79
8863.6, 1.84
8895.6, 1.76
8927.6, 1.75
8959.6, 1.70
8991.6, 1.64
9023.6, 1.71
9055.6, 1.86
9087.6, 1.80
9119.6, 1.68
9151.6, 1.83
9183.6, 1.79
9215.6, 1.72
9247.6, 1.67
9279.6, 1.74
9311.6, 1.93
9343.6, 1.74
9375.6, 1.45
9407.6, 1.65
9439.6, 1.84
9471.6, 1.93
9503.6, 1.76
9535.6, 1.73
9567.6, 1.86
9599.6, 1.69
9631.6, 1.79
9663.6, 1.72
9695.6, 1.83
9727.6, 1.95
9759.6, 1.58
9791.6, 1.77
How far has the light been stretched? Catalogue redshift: 0.197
